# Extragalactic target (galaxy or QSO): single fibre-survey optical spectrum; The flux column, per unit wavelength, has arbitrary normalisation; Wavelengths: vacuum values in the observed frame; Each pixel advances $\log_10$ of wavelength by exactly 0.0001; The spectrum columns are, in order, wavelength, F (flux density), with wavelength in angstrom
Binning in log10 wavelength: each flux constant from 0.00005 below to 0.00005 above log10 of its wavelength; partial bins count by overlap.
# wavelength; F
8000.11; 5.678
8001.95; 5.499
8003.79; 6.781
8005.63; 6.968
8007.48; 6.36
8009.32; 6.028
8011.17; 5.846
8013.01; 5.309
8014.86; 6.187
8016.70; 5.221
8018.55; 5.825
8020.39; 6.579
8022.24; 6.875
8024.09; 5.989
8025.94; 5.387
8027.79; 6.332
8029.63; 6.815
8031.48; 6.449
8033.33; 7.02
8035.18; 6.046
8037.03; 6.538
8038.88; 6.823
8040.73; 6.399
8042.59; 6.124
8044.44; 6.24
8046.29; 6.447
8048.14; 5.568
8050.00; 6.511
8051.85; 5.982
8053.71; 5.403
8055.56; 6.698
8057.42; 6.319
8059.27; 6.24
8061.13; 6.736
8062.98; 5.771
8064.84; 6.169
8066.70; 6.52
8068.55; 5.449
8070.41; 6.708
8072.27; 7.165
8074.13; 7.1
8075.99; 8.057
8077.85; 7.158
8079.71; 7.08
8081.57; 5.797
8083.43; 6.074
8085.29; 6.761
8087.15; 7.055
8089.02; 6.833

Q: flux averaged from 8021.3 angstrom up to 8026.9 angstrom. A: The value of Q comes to 6.08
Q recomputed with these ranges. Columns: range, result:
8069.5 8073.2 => 6.93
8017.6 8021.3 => 6.2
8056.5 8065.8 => 6.25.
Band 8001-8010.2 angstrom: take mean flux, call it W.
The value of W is 6.33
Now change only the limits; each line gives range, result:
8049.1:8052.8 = 6.24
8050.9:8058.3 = 6.1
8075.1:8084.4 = 6.83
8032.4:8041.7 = 6.56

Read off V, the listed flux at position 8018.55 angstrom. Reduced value 5.825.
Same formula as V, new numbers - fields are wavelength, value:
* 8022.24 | 6.875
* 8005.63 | 6.968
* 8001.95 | 5.499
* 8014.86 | 6.187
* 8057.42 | 6.319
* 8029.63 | 6.815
